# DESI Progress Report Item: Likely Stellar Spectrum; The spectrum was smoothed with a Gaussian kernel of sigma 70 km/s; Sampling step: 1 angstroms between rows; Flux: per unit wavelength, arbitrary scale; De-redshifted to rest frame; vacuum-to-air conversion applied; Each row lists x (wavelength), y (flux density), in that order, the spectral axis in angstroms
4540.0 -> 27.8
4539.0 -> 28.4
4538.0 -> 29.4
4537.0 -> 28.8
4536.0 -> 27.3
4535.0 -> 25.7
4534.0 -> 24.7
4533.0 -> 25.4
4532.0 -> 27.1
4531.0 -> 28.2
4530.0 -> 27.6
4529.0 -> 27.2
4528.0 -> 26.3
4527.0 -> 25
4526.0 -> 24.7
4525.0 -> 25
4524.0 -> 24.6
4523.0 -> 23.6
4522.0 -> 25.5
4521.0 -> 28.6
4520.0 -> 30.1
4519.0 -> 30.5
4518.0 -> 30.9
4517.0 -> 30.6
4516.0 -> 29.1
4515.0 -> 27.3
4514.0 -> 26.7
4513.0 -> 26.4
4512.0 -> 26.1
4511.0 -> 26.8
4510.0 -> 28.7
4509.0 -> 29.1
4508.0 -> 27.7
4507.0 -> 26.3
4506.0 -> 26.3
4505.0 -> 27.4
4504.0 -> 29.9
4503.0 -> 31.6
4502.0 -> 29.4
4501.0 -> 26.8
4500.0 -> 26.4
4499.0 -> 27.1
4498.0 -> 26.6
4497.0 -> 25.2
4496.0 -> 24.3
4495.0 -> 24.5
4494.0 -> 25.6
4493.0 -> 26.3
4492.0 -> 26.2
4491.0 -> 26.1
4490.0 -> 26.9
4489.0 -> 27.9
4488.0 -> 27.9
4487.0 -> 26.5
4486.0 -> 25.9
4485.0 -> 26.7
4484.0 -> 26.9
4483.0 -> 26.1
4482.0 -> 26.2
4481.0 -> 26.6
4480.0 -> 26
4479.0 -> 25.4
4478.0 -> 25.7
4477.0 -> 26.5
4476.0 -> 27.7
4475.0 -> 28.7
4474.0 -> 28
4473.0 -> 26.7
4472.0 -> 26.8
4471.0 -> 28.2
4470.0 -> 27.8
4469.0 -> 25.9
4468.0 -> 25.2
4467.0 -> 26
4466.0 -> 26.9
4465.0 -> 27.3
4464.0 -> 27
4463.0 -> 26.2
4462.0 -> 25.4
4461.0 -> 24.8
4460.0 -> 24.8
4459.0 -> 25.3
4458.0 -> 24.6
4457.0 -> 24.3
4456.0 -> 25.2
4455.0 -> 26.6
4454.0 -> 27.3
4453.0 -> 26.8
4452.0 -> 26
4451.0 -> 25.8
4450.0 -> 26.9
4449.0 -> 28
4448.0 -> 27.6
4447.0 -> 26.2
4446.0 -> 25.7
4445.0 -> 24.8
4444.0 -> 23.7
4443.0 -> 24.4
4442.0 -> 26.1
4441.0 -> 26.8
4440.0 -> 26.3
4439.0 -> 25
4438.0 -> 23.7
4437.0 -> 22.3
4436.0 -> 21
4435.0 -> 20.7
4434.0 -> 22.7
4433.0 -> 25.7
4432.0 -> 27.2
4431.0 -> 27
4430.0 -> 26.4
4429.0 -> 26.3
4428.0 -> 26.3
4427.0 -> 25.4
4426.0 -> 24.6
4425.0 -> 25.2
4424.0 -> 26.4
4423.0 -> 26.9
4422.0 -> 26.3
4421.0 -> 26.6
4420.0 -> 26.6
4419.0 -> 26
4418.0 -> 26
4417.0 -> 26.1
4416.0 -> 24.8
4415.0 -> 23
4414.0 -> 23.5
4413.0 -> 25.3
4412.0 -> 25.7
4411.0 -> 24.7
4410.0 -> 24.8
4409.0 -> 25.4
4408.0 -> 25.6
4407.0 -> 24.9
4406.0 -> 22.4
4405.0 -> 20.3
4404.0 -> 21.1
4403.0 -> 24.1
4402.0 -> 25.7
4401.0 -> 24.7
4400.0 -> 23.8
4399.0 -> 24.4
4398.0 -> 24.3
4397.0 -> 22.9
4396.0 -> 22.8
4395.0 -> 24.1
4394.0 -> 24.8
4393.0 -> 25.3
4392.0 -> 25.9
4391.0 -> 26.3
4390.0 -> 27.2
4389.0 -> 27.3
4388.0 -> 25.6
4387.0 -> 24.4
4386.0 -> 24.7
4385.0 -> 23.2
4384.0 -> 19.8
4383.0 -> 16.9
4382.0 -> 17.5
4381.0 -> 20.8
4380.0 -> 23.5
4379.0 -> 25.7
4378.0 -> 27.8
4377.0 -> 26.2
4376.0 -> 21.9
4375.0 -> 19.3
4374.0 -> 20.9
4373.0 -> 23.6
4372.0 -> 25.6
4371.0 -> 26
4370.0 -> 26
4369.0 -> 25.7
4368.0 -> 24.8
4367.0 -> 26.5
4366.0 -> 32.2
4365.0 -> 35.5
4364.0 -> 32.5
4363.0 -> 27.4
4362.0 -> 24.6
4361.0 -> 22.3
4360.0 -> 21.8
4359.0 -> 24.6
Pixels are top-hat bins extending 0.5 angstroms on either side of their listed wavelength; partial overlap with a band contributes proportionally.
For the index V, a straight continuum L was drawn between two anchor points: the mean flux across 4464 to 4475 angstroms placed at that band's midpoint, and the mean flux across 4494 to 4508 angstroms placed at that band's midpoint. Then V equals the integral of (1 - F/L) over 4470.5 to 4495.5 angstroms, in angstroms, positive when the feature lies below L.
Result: 0.3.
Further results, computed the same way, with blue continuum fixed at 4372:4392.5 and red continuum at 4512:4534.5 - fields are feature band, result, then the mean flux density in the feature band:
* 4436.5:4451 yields -0.3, 25.5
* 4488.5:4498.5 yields 0.1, 26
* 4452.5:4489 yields -1.0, 26.4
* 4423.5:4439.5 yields 0.0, 24.7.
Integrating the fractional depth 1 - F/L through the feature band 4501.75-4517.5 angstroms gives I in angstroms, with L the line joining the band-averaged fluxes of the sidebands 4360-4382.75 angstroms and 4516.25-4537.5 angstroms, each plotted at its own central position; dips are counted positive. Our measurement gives -0.7 angstroms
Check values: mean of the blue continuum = 25.1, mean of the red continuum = 27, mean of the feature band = 28.1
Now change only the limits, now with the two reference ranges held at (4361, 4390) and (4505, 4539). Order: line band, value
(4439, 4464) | 0.24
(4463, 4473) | -0.16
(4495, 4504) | -0.11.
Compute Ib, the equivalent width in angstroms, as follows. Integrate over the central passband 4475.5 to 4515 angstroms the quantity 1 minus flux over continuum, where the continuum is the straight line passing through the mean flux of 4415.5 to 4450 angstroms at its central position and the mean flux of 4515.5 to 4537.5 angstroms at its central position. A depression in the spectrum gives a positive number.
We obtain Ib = -0.41 angstroms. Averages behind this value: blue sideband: 25.5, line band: 26.8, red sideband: 27.1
